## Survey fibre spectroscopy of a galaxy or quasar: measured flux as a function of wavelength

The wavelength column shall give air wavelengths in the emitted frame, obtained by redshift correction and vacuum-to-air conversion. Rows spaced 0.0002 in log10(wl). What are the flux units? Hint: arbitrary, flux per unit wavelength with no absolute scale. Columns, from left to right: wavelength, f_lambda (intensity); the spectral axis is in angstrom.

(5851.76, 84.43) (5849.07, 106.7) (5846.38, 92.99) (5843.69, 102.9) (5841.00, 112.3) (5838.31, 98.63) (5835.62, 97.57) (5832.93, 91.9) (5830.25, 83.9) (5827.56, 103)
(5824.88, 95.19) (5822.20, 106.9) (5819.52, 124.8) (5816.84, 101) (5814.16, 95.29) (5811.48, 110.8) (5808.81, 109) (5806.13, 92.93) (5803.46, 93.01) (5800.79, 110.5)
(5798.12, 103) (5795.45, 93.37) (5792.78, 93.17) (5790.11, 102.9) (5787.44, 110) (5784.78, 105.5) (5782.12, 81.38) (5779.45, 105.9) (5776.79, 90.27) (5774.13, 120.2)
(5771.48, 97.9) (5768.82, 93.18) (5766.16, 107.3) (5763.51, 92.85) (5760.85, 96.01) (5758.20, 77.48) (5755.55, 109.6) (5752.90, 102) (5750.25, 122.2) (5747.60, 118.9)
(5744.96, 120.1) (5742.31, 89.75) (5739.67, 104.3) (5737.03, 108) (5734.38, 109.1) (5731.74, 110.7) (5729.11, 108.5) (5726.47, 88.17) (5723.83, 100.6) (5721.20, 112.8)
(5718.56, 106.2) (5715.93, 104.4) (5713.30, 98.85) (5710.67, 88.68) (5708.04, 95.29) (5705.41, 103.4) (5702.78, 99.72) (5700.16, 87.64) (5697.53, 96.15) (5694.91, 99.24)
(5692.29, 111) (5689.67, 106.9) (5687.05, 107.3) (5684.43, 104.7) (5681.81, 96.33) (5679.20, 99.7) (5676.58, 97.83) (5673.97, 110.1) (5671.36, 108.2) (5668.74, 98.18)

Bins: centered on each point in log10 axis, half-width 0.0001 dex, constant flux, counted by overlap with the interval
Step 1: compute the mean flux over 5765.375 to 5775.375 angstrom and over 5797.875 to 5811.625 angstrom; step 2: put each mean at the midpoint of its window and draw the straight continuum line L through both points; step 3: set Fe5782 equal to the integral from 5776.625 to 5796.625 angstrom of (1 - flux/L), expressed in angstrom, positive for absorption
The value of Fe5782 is 1.0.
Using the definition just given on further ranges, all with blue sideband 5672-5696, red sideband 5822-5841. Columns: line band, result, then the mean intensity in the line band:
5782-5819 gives -1.01 angstrom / 101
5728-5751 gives -1.94 angstrom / 110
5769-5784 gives 0.12 angstrom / 98.9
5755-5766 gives 0.67 angstrom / 94.3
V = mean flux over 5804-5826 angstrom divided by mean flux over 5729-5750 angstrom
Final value 0.95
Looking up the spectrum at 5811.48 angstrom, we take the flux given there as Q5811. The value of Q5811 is 110.8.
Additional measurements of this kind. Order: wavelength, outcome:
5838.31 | 98.63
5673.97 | 110.1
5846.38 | 92.99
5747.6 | 118.9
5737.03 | 108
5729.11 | 108.5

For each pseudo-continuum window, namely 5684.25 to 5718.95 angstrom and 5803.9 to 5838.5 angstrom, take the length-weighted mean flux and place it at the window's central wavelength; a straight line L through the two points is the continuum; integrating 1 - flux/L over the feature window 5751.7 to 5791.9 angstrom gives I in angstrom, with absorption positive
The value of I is 0.5 angstrom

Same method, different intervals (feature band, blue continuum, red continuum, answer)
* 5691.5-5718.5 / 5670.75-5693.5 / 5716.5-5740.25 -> 1.6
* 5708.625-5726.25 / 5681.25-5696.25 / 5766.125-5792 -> 0.5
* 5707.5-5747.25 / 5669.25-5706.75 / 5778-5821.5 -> -0.6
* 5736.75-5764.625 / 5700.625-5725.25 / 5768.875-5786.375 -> -1.0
